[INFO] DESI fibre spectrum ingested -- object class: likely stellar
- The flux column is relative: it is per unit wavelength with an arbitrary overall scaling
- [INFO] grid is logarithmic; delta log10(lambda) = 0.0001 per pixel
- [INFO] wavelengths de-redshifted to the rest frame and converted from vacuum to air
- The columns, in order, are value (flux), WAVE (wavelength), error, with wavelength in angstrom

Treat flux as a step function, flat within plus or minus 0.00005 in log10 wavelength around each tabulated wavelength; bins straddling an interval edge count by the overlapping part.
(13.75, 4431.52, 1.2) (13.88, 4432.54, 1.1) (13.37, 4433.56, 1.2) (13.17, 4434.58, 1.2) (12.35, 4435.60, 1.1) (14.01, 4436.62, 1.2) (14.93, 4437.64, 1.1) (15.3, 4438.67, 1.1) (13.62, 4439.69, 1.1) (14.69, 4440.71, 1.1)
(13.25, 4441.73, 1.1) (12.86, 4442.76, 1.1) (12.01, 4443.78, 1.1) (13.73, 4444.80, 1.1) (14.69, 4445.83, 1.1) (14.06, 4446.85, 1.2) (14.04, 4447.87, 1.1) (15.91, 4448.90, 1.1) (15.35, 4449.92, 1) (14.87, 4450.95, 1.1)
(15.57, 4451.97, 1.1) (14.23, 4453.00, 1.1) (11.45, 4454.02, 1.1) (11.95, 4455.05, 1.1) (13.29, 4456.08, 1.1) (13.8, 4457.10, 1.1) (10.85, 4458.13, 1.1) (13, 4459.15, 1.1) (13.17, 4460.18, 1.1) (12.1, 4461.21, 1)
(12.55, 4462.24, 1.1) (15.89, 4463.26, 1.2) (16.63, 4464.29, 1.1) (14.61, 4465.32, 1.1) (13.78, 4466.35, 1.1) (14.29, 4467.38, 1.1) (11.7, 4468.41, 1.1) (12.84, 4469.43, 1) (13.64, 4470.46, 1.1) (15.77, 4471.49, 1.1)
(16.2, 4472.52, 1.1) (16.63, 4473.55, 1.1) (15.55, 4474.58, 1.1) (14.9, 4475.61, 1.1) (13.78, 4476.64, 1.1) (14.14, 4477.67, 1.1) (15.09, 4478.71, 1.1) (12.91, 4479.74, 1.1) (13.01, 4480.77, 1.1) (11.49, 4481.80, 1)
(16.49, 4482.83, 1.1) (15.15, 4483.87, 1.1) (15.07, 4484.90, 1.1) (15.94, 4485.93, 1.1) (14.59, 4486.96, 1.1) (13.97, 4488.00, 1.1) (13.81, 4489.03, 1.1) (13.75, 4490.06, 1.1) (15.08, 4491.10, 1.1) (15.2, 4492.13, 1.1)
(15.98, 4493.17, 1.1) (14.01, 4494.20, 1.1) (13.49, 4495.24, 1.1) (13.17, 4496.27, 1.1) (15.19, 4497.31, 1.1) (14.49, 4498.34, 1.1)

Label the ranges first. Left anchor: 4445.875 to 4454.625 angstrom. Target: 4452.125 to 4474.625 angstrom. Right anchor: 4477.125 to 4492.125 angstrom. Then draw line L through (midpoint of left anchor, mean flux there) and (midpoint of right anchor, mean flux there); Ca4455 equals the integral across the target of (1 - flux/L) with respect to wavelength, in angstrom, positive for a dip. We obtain 0.9 angstrom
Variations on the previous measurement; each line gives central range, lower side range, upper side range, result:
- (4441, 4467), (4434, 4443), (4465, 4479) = 0.7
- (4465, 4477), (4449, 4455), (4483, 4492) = 0.0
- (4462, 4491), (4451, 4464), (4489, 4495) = -0.9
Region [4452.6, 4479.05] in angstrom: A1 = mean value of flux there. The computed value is 13.9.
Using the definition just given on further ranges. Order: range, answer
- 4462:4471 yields 14.1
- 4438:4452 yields 14.2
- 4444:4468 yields 13.9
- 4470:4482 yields 14.5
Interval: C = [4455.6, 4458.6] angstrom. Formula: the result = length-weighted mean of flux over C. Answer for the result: 12.7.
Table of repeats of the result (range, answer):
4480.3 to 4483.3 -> 13.6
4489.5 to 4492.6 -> 14.7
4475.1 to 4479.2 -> 14.4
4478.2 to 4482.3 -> 13.1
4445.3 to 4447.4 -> 14.4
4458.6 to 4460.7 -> 13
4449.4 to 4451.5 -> 15.2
